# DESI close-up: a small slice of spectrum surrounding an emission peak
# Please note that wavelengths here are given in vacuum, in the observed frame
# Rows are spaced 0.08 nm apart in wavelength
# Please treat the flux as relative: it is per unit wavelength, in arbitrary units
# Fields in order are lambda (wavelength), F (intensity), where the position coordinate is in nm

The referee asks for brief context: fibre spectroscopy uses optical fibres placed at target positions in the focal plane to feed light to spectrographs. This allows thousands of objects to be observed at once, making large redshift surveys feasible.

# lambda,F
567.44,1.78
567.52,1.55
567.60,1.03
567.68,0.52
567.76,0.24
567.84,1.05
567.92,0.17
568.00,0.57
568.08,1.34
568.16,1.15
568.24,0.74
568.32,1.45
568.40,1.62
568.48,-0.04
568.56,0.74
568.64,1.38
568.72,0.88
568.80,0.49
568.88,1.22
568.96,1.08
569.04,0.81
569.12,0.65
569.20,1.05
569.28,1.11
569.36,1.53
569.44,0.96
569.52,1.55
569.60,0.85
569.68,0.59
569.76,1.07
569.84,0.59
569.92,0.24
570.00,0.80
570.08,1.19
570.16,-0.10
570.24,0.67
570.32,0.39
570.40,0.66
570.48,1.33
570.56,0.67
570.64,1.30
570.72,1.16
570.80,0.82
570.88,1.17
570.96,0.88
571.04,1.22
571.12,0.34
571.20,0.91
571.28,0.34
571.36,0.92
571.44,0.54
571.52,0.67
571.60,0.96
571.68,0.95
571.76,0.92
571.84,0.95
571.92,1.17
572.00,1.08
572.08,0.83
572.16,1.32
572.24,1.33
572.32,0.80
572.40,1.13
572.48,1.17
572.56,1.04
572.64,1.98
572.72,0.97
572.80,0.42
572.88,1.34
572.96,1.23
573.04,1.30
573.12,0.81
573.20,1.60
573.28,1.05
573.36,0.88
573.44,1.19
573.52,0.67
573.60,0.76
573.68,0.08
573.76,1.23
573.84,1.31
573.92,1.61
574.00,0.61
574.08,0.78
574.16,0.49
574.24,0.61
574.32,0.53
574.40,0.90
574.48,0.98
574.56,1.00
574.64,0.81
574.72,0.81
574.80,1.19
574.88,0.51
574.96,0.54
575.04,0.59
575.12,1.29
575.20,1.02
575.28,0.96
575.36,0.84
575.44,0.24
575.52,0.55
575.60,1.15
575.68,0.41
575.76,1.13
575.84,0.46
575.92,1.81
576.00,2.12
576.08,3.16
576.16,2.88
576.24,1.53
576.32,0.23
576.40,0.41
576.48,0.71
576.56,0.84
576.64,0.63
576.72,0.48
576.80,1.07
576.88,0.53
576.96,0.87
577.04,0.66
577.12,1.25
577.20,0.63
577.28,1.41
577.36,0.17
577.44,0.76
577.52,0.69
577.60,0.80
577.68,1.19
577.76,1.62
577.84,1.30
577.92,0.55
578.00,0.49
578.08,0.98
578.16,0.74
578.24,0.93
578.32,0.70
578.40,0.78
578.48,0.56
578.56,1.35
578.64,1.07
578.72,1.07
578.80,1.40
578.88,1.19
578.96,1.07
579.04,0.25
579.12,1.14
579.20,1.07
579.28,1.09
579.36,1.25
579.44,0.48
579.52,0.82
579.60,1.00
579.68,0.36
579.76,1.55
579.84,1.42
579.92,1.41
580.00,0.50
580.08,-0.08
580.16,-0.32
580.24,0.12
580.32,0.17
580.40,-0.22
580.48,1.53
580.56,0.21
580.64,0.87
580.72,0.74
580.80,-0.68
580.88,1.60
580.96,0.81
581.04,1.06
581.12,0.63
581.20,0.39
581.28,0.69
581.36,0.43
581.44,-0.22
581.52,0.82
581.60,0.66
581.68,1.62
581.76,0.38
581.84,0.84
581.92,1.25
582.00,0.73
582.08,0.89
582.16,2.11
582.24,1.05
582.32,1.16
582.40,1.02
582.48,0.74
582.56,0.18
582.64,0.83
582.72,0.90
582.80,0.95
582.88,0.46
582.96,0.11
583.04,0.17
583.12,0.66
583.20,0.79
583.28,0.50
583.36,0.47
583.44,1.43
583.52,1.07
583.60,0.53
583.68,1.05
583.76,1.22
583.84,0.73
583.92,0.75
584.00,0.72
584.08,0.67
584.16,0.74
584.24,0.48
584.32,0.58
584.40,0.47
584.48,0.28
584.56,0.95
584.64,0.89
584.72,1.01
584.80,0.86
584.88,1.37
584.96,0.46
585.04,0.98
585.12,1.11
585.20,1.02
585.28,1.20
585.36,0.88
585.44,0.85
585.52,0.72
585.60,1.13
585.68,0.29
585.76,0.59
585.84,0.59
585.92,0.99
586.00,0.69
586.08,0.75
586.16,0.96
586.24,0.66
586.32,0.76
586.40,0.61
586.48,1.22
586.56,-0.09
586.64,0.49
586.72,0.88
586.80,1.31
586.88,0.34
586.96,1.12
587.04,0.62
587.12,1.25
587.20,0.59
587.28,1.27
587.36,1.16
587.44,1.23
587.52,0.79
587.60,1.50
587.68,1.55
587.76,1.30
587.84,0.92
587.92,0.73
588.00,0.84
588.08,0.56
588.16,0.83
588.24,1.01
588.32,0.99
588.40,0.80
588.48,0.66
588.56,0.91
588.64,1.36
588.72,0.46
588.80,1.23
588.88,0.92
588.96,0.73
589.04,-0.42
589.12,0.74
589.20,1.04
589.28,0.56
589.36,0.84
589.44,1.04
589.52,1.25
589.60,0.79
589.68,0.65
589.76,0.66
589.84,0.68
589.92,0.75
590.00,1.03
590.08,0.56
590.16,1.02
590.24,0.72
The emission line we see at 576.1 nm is Hbeta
